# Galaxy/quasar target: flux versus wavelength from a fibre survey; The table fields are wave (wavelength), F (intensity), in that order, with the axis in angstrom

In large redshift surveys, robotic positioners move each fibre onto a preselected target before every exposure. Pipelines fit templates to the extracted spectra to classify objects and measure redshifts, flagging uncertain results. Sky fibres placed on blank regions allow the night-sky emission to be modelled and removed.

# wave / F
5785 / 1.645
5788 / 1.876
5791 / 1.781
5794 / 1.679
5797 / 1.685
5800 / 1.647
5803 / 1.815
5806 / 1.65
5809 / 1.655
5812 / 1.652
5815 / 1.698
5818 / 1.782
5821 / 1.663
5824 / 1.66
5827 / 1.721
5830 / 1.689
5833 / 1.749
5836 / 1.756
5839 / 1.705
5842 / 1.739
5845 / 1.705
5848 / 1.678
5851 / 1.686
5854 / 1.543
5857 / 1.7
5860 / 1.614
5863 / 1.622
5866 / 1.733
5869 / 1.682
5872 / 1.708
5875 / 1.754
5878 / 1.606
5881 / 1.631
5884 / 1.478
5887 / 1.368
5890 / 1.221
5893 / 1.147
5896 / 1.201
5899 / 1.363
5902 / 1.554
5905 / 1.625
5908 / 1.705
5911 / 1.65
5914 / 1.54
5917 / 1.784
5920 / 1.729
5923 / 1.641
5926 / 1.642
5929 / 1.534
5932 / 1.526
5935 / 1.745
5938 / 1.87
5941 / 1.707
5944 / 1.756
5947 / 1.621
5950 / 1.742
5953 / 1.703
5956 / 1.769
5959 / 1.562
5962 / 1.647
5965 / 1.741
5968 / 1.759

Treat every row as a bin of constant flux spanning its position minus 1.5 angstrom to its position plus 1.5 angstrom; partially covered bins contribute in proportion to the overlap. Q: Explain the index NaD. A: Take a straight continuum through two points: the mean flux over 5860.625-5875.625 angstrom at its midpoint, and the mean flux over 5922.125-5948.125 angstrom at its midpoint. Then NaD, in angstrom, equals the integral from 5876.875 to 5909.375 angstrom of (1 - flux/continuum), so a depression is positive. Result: 4.67 angstrom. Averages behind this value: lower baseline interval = 1.69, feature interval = 1.44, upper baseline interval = 1.67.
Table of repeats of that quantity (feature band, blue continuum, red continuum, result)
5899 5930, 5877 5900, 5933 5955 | -1.8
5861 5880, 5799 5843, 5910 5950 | 0.1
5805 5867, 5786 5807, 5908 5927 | 1.0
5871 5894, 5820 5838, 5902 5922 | 2.6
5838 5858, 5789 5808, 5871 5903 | -1.4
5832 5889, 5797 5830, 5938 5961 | 1.6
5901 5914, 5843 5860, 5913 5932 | 0.1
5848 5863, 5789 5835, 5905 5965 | 0.5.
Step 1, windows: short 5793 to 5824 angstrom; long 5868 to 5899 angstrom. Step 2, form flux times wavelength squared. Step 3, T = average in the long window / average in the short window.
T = 0.89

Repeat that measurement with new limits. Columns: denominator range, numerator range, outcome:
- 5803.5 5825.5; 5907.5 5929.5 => 1.02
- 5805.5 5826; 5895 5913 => 0.93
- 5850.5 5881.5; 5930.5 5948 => 1.05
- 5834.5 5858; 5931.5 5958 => 1.05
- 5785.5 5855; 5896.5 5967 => 1.01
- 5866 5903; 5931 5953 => 1.18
